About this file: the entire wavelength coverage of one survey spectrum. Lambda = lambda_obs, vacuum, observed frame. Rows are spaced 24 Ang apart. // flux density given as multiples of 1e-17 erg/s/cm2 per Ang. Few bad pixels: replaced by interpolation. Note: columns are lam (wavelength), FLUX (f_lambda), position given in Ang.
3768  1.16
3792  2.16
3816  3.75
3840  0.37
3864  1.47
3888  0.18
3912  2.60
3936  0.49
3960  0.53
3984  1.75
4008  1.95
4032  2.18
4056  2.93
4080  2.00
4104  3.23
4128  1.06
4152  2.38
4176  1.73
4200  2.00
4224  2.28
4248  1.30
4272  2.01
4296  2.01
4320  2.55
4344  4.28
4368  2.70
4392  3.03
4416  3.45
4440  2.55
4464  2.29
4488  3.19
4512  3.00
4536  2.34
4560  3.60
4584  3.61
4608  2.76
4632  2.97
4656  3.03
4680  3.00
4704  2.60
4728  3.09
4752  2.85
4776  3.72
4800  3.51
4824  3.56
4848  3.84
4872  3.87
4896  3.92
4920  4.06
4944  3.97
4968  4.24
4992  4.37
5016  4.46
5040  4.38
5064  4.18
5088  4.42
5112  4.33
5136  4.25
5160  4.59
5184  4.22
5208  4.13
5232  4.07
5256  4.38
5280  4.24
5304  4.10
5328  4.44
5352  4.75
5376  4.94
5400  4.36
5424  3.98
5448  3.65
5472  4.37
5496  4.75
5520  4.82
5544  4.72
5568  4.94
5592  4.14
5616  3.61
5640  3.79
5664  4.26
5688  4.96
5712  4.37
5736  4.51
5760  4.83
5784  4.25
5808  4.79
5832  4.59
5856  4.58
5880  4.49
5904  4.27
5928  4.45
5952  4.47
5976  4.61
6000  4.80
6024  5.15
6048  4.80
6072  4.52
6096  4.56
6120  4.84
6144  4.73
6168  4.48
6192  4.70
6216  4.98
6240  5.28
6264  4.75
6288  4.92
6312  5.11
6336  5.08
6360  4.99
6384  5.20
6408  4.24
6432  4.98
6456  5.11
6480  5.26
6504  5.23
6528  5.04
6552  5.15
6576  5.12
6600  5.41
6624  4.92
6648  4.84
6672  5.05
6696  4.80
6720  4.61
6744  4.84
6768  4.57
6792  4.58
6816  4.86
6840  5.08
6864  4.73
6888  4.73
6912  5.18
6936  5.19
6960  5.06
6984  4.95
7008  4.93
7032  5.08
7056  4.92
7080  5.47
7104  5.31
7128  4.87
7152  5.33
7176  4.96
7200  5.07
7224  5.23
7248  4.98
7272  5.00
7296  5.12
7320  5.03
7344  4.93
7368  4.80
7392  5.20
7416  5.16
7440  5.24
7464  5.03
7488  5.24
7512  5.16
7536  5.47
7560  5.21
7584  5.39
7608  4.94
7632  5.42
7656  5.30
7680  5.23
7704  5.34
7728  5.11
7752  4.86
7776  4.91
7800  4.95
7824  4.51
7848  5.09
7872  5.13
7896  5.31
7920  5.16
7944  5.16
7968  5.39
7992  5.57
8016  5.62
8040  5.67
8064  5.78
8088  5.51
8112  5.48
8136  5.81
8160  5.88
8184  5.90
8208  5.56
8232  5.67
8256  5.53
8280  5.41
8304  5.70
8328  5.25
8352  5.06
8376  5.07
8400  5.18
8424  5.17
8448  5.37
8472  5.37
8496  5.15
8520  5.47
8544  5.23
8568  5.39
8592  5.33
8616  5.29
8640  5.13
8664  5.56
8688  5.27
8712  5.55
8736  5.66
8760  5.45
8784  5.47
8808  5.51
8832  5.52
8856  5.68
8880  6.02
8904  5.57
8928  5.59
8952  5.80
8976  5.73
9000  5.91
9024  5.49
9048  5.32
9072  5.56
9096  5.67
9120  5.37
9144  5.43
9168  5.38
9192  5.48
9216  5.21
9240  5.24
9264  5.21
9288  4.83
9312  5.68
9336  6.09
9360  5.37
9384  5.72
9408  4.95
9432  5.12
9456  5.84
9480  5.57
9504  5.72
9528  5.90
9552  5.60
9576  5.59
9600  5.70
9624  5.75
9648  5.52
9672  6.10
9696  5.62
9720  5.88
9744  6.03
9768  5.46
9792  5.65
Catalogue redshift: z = 0.09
